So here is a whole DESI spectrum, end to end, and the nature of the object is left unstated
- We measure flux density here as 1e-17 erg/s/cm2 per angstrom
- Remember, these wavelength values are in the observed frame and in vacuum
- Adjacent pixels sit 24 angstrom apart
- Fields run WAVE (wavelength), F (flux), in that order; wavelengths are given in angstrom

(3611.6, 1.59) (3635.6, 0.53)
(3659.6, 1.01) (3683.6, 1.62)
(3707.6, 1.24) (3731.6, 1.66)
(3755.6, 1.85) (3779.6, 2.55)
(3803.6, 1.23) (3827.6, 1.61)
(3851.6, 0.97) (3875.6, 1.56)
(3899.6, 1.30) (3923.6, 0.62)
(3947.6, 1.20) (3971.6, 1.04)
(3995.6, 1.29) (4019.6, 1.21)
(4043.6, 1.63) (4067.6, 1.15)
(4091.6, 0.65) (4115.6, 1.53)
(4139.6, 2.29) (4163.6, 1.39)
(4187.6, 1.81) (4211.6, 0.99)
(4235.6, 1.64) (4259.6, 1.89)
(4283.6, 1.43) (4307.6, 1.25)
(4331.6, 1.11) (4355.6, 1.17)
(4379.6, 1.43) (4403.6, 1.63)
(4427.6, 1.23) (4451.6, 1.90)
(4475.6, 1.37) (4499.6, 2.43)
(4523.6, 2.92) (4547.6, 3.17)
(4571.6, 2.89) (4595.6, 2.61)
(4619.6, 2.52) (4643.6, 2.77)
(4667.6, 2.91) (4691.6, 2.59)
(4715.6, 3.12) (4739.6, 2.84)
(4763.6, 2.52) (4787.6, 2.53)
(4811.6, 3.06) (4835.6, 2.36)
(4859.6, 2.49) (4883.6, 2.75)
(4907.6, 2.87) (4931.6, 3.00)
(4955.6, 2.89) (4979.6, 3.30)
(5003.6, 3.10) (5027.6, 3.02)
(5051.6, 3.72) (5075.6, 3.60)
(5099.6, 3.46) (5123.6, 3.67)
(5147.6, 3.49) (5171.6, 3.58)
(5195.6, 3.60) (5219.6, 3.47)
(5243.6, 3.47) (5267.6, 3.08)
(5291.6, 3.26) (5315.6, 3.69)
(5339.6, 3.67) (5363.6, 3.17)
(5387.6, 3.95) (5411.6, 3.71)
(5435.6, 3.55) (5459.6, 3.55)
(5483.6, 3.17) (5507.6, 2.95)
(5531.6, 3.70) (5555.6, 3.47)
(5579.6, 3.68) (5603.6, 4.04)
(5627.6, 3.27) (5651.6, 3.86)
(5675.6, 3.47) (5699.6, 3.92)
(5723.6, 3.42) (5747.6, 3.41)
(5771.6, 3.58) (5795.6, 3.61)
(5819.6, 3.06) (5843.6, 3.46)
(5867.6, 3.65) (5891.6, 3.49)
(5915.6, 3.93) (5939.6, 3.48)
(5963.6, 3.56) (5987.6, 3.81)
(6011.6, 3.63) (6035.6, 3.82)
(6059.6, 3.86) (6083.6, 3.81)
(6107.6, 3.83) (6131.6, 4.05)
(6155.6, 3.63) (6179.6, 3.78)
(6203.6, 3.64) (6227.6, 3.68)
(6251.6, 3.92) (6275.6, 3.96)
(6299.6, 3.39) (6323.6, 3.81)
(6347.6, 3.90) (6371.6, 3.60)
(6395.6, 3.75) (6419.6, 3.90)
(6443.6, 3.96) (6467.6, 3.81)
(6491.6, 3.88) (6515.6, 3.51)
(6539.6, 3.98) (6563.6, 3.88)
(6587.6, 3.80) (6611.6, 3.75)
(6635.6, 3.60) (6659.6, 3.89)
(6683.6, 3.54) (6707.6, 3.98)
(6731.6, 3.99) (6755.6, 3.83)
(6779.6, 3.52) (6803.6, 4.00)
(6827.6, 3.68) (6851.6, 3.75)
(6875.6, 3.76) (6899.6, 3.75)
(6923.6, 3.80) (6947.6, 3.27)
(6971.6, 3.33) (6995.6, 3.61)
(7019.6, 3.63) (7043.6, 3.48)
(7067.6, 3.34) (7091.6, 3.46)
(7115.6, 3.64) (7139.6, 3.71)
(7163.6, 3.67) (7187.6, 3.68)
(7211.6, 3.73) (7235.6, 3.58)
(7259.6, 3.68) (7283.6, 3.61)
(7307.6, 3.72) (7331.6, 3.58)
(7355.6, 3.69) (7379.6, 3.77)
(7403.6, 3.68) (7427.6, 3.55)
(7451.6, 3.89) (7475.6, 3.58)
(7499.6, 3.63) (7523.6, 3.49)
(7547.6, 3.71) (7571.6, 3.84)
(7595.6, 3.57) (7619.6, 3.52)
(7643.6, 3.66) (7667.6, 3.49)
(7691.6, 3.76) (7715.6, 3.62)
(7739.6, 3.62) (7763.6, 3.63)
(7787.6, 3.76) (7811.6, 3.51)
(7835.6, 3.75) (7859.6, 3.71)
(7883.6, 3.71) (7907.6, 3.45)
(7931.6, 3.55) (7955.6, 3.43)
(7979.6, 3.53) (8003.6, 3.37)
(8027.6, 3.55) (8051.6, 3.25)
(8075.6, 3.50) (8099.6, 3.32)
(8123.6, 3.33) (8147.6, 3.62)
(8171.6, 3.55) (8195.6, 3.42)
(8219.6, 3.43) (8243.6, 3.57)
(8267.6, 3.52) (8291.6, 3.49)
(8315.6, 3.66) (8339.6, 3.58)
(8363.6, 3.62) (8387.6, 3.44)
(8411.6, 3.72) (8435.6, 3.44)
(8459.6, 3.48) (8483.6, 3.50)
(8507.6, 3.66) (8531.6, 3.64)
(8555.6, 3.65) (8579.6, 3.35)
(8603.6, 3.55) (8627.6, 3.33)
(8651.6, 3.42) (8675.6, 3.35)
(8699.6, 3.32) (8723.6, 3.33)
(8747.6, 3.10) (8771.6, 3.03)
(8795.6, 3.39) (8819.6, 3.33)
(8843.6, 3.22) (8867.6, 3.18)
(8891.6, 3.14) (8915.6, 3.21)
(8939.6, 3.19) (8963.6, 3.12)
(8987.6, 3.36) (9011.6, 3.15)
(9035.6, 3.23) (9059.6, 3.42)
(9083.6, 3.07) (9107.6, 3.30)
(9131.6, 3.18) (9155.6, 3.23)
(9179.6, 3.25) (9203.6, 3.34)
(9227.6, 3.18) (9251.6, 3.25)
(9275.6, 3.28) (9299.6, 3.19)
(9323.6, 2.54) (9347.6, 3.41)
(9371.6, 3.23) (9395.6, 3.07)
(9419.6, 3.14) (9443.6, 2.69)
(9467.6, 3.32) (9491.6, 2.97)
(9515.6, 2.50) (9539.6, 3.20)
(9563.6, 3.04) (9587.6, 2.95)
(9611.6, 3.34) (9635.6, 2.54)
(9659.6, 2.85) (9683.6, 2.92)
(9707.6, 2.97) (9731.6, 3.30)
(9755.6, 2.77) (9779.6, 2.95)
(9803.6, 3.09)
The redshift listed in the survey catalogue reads 0.127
